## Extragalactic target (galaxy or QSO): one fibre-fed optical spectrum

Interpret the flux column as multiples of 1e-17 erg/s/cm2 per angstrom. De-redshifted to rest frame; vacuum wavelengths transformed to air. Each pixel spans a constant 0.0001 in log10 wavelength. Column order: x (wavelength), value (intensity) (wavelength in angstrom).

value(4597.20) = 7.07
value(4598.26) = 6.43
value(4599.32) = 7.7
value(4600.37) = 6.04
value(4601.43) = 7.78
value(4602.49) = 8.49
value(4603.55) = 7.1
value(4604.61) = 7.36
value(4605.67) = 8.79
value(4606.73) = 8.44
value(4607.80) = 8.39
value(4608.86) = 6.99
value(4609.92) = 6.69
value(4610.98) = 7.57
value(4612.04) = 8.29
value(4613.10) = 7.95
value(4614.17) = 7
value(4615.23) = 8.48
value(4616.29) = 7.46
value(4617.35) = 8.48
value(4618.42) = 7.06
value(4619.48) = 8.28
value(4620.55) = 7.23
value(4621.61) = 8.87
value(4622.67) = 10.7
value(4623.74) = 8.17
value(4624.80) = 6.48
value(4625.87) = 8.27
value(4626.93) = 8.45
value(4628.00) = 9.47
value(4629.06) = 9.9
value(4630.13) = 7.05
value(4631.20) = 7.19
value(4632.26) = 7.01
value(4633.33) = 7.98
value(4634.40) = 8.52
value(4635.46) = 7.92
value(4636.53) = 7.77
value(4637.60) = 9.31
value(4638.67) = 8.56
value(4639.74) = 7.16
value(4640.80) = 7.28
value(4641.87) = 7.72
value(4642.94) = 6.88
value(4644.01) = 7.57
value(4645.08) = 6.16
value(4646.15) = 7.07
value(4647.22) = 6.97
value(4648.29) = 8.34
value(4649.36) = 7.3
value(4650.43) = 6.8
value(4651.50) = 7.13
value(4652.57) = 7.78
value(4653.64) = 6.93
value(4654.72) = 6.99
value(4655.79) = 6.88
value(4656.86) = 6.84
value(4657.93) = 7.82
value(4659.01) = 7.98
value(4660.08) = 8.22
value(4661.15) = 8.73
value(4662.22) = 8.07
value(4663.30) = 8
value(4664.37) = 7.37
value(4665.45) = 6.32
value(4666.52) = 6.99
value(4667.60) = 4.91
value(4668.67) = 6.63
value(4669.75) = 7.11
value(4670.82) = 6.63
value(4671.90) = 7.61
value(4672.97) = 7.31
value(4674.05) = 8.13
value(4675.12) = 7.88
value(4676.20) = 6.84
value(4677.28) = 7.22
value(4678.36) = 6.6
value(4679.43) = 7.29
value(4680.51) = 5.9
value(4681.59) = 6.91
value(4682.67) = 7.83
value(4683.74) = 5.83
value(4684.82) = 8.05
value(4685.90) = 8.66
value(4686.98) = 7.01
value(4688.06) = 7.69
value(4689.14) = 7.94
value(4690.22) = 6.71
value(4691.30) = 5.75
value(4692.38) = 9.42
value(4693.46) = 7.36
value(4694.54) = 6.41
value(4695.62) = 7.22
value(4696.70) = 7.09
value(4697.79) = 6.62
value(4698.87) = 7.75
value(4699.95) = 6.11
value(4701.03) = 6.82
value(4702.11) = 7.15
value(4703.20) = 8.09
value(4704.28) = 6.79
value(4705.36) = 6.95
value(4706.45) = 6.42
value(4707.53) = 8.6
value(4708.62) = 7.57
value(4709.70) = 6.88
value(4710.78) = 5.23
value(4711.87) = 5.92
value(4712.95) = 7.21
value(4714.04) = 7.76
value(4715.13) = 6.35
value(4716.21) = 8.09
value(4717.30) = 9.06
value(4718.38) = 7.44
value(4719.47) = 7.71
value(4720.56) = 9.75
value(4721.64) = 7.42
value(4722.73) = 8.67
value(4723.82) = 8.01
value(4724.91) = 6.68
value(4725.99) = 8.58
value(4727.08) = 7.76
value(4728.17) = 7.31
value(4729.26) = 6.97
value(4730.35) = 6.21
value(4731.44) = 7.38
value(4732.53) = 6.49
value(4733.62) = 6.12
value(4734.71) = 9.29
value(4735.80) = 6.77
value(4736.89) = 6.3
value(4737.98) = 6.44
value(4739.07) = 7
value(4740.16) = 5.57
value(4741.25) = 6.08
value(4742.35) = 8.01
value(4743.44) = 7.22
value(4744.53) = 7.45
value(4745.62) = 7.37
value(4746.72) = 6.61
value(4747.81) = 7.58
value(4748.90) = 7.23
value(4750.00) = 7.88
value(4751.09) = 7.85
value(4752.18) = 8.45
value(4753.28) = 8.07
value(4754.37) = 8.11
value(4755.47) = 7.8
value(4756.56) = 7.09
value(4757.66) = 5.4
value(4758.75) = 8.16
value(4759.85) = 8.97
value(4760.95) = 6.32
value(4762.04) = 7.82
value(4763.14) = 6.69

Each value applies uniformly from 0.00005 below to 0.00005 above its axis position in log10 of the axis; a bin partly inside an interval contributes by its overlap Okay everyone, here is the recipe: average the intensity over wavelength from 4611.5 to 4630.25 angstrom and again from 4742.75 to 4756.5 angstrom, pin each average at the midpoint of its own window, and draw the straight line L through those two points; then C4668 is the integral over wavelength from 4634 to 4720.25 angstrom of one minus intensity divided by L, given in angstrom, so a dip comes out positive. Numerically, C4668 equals 7.2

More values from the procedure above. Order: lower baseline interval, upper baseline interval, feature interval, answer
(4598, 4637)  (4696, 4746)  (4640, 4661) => 1.0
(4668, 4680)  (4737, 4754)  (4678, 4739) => -0.4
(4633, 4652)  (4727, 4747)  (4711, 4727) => -1.5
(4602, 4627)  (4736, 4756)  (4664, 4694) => 1.9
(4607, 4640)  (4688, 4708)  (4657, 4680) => 0.7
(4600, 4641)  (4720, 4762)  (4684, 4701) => 0.8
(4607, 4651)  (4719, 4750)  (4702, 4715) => 0.7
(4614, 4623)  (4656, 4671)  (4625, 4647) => 0.0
